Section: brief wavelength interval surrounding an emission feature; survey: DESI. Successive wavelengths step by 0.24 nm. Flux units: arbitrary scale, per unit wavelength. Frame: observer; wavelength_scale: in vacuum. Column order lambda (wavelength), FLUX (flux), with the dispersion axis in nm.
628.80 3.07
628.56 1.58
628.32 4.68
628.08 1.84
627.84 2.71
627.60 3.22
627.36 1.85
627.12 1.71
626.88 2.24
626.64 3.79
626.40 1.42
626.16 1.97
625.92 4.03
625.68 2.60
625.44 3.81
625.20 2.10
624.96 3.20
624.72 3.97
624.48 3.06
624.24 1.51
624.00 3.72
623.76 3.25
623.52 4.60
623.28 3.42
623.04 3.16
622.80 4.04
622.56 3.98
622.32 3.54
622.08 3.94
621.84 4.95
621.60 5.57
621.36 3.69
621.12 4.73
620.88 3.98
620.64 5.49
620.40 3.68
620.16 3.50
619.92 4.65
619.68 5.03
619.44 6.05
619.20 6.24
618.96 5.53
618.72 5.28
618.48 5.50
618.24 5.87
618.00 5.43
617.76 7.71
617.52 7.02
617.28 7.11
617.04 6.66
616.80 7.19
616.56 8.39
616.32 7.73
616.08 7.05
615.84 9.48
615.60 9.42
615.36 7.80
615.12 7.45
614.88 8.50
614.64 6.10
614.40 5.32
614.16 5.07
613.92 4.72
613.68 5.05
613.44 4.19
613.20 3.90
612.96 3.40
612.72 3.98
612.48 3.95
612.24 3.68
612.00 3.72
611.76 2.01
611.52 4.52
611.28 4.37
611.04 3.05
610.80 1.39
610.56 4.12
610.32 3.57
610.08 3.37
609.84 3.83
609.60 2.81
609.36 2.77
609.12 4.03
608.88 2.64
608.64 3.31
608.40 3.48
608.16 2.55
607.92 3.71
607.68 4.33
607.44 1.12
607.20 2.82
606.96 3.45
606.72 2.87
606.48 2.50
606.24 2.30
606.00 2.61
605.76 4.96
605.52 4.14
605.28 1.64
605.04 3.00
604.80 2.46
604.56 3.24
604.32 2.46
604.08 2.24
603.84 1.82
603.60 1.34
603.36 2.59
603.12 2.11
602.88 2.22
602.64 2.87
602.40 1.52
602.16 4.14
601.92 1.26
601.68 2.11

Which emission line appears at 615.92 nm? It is C IV 1549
